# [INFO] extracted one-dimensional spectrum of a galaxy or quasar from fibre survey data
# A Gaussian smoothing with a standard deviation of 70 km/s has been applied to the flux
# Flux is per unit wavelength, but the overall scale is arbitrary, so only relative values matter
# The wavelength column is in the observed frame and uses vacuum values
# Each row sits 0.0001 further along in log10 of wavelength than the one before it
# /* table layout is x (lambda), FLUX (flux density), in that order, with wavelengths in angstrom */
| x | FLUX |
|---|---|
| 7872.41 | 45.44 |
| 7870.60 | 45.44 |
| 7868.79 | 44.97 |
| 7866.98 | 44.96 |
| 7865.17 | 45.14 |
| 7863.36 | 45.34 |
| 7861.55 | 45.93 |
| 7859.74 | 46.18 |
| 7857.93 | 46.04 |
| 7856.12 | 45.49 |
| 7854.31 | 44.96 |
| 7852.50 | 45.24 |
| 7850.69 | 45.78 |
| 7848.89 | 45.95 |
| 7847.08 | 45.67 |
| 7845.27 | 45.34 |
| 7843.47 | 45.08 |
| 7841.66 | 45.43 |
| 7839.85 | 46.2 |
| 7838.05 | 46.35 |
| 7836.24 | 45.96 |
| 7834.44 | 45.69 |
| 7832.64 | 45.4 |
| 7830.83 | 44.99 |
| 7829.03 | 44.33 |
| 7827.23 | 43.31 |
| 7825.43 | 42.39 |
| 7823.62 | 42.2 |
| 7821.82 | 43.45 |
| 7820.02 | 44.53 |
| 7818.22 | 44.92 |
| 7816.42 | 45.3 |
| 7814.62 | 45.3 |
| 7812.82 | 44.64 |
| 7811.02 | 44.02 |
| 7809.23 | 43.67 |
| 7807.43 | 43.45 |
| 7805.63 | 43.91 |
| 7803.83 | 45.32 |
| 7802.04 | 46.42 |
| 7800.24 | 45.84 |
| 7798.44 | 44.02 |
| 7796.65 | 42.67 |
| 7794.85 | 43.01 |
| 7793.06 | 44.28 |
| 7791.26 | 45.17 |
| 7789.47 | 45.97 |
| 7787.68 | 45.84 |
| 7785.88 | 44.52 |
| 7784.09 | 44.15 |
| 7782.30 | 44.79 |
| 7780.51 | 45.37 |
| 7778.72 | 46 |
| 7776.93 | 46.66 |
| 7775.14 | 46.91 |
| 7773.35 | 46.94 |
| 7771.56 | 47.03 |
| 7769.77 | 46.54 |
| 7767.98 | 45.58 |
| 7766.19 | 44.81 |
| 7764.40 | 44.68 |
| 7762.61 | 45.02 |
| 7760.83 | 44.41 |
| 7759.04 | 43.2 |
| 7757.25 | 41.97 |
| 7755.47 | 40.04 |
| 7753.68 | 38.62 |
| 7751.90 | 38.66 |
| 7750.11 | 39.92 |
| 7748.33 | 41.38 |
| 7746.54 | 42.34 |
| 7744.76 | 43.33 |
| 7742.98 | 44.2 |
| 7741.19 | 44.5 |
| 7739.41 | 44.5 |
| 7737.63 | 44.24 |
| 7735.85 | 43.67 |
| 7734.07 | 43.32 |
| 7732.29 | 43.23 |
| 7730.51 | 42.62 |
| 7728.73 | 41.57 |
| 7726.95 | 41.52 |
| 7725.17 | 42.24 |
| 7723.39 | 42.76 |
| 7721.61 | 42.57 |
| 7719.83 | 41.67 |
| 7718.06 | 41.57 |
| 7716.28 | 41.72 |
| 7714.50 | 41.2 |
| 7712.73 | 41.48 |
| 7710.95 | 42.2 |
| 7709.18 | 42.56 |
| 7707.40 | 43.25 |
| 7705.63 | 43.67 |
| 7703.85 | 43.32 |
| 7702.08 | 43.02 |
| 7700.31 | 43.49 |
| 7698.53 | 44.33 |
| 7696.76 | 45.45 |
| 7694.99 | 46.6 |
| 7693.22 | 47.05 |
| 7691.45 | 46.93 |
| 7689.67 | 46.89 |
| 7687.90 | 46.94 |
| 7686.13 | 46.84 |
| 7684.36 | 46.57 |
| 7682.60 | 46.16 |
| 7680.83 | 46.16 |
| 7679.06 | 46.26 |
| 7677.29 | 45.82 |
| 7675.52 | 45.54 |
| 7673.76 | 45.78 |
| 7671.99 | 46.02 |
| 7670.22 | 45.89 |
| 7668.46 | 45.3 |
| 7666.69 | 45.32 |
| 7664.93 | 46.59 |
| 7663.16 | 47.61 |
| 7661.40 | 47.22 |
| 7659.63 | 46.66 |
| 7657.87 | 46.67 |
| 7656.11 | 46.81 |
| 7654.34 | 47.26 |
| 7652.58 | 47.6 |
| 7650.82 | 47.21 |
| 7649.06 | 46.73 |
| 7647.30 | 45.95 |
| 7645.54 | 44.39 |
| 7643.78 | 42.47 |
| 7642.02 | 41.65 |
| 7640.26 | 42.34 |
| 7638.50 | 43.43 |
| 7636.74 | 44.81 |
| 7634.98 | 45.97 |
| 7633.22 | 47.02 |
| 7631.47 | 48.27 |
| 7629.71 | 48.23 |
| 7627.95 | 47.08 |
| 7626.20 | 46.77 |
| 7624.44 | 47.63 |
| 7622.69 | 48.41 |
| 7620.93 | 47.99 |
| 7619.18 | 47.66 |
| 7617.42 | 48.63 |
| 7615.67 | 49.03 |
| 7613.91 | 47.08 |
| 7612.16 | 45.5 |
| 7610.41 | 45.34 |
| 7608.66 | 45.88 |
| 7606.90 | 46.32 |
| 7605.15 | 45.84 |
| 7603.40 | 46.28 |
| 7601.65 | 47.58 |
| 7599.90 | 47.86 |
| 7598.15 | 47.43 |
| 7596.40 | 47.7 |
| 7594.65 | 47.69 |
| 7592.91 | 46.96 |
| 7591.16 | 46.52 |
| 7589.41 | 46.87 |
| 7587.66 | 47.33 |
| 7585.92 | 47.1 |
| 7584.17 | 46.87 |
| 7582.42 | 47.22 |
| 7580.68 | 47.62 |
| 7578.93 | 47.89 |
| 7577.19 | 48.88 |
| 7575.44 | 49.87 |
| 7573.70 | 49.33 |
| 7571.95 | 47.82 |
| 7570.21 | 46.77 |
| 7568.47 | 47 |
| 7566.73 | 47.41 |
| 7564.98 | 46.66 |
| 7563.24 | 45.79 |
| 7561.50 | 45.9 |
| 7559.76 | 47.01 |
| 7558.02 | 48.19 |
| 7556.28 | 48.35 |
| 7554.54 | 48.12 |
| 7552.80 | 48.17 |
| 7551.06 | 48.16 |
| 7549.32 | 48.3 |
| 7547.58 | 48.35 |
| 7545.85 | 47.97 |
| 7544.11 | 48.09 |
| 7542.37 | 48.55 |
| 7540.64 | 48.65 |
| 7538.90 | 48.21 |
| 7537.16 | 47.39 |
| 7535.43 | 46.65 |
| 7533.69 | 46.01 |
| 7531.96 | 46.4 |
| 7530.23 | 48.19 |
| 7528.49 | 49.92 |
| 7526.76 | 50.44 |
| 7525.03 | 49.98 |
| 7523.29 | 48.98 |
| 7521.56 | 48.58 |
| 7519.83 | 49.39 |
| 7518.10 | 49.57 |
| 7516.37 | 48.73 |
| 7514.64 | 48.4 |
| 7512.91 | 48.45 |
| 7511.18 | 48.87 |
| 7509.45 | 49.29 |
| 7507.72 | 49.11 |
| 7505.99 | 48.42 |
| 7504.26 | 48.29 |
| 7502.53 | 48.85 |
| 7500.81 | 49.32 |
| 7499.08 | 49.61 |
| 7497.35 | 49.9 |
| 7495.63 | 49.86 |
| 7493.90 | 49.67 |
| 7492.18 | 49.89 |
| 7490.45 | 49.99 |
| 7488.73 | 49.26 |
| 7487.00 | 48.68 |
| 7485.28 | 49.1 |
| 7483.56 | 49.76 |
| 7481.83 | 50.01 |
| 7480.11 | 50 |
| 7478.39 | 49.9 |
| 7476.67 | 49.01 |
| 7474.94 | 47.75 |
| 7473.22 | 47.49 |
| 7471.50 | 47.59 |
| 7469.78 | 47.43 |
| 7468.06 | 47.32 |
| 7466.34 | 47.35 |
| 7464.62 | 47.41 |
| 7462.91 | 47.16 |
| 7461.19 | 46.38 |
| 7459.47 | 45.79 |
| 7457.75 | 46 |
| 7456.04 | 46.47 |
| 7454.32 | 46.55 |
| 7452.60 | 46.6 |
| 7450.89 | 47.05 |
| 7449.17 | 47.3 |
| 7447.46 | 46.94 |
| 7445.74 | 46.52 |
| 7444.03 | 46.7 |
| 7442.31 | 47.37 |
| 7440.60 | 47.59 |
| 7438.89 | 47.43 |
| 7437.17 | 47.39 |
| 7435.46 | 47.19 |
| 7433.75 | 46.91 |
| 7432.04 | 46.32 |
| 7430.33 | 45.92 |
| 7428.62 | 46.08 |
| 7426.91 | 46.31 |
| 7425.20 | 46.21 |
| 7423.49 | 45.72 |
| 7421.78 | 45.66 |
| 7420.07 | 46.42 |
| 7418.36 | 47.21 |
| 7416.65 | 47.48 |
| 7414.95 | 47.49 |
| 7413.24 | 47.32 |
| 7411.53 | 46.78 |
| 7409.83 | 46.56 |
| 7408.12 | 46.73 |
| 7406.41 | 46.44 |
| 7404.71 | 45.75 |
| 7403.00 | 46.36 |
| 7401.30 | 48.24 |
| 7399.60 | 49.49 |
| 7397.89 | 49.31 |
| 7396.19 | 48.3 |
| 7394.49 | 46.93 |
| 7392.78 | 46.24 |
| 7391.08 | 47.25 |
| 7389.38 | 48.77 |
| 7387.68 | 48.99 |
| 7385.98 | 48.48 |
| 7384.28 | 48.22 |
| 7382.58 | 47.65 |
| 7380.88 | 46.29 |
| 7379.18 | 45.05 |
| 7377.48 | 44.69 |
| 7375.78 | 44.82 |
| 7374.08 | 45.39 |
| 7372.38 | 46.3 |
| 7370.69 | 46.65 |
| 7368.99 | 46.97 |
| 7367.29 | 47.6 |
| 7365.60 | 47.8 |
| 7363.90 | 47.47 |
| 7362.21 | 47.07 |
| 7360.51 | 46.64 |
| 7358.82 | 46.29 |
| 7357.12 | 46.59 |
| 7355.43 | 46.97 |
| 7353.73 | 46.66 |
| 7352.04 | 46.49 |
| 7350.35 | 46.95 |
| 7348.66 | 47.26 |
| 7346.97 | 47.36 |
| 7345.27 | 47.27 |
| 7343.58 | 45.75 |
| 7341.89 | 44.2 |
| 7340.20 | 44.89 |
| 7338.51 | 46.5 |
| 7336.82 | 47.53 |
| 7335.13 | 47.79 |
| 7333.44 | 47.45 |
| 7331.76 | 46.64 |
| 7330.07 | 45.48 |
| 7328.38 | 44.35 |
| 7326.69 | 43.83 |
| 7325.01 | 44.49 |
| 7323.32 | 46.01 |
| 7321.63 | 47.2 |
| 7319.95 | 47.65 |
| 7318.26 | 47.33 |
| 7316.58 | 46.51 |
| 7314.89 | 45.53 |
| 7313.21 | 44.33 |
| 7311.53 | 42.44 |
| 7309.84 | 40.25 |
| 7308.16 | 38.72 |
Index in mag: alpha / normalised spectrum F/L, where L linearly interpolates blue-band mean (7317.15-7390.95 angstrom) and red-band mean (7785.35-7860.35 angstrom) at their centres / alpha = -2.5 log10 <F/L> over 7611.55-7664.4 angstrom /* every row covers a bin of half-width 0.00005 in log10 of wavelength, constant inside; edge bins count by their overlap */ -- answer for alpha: -0.02 mag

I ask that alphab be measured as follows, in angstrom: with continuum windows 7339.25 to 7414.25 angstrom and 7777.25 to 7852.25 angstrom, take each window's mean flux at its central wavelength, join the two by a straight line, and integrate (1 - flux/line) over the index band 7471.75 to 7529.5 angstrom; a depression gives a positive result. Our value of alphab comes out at -3.62 angstrom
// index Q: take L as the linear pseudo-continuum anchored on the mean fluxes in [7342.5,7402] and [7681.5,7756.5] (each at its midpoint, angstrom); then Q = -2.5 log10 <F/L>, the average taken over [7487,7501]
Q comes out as -0.09 mag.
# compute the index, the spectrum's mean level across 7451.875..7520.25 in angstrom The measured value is 48.5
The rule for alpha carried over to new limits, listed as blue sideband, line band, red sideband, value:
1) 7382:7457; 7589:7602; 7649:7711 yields -0.03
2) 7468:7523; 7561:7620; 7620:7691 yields 0.00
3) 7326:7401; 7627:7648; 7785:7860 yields 0.01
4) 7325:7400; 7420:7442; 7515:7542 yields 0.02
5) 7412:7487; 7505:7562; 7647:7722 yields -0.04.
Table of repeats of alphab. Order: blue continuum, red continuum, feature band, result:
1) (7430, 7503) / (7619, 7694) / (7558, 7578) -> -0.20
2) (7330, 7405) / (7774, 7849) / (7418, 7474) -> -0.25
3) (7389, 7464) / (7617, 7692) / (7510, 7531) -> -1.11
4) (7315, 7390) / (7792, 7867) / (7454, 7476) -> -0.40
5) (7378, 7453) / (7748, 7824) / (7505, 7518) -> -0.69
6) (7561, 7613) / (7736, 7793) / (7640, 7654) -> 0.33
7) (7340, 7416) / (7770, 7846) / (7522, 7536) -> -0.65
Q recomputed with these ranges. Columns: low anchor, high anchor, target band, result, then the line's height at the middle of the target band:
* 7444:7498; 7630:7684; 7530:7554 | -0.01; 47.2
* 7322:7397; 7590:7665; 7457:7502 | -0.04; 46.6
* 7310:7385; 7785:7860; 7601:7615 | -0.02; 45.5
